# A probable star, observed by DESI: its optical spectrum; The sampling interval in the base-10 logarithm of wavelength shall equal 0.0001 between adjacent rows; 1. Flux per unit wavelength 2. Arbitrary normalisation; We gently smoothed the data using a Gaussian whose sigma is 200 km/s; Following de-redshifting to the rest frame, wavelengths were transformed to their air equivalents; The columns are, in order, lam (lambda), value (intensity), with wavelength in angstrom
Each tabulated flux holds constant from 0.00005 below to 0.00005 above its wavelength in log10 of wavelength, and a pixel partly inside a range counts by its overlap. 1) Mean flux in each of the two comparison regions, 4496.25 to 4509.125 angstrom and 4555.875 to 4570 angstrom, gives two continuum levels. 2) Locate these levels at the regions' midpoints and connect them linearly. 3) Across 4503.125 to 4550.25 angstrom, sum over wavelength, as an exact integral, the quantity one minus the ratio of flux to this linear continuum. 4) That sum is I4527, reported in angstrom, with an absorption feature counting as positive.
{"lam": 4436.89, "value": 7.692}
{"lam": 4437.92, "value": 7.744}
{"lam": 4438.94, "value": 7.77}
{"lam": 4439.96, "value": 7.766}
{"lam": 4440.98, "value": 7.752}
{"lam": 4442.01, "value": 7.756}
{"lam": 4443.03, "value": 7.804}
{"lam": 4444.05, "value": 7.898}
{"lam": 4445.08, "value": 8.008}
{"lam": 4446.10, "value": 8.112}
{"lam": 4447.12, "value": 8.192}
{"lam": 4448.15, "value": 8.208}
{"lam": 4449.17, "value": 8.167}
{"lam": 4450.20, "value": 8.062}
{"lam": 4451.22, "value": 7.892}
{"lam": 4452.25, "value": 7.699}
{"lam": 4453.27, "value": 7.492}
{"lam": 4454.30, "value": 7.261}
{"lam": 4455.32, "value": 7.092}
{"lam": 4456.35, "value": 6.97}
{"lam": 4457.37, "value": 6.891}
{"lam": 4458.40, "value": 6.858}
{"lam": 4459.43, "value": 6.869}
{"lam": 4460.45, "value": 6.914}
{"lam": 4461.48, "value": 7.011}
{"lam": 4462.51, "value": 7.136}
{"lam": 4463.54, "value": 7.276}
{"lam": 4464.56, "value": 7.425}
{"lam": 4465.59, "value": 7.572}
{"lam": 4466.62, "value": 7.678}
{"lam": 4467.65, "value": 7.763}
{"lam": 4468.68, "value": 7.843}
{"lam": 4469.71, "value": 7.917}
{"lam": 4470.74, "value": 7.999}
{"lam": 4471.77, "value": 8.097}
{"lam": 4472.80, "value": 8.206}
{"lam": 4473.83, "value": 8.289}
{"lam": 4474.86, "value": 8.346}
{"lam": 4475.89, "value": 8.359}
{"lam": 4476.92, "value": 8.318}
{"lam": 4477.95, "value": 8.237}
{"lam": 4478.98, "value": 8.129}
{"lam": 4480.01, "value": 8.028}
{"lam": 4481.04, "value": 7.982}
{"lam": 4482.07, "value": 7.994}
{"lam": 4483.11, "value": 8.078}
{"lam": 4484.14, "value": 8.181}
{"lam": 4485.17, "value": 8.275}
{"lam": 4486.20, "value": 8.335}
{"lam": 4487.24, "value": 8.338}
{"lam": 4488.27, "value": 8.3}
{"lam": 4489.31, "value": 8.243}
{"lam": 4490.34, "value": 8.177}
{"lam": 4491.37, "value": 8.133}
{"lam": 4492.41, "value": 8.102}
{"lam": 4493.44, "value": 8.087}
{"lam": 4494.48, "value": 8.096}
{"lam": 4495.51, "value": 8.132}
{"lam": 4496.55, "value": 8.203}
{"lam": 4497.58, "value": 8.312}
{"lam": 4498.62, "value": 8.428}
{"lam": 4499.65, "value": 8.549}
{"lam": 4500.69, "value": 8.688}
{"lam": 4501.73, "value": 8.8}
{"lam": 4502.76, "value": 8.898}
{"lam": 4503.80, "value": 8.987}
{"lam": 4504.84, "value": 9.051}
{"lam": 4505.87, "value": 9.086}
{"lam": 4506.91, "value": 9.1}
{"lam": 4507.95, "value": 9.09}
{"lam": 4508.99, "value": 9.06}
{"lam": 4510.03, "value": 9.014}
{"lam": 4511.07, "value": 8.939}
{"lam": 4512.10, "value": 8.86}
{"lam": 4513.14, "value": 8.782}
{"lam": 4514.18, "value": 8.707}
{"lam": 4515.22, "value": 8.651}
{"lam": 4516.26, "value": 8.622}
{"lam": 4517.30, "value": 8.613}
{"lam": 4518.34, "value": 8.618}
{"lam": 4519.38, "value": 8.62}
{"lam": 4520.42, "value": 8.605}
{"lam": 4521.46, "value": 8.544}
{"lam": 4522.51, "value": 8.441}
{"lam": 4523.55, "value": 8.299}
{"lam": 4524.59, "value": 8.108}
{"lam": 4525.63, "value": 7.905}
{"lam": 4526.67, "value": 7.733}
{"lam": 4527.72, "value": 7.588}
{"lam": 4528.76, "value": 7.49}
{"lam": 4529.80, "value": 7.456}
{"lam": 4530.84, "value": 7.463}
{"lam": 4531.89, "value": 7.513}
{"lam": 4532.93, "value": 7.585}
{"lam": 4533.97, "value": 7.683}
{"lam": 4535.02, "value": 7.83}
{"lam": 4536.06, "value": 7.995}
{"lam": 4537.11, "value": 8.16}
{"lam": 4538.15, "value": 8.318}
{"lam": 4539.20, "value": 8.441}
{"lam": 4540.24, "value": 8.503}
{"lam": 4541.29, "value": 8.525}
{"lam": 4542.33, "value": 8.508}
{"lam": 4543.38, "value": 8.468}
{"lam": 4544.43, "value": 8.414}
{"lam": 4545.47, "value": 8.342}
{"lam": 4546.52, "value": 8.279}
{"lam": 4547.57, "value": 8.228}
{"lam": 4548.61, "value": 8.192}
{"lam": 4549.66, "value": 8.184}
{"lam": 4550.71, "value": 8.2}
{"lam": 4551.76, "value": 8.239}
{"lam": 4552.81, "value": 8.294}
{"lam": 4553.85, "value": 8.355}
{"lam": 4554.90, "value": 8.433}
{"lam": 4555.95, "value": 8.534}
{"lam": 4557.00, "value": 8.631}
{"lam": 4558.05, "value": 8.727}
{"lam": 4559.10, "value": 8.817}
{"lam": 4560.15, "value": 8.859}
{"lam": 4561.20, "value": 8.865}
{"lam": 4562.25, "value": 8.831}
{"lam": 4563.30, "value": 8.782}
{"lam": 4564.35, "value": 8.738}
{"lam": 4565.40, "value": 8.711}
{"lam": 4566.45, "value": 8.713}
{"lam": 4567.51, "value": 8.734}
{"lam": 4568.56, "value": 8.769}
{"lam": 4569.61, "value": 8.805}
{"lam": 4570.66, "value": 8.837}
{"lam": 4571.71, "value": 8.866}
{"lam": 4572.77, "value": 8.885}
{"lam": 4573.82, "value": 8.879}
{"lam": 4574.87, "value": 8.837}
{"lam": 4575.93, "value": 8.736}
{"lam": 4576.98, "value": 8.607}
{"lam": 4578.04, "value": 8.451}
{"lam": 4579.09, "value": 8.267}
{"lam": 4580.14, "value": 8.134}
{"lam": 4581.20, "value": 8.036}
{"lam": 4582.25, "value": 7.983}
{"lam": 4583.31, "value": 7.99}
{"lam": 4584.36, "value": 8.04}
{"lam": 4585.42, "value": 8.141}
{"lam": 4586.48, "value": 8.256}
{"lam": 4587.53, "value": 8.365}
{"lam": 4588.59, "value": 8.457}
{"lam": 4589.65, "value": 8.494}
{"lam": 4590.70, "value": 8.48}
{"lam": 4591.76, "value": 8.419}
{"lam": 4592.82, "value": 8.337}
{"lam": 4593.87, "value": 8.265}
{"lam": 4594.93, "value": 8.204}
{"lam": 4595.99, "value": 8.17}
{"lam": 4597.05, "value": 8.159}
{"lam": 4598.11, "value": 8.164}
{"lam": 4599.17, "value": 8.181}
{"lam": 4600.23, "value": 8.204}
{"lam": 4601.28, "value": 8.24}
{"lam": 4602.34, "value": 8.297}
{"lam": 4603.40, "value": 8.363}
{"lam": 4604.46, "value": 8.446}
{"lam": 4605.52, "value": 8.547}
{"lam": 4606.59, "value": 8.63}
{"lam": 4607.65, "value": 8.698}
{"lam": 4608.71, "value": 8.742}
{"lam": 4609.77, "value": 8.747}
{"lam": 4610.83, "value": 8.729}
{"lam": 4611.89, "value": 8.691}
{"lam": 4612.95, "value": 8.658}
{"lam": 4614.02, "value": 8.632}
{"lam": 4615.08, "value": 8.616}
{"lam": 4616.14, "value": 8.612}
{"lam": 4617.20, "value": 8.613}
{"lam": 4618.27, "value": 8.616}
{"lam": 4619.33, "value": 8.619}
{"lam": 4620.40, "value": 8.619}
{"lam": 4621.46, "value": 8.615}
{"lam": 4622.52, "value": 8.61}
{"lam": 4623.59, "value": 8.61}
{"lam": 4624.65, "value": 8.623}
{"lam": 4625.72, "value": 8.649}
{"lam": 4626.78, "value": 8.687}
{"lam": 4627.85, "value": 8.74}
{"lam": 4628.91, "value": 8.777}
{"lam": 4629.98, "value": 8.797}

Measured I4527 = 2.2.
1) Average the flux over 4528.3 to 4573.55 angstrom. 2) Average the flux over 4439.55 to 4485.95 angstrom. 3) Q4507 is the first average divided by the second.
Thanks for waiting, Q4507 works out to 1.08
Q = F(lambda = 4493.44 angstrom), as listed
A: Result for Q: 8.087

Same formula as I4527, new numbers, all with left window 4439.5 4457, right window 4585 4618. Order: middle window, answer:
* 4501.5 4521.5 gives -2.0 angstrom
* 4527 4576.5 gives -1.0 angstrom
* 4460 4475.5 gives 0.3 angstrom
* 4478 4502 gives -0.9 angstrom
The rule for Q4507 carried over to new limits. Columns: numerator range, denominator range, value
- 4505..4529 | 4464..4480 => 1.07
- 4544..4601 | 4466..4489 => 1.04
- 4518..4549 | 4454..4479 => 1.07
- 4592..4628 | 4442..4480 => 1.10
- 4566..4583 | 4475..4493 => 1.05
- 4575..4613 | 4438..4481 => 1.08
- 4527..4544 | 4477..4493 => 0.97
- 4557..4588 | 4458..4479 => 1.11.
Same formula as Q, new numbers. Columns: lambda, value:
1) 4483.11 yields 8.078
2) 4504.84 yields 9.051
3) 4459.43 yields 6.869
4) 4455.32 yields 7.092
